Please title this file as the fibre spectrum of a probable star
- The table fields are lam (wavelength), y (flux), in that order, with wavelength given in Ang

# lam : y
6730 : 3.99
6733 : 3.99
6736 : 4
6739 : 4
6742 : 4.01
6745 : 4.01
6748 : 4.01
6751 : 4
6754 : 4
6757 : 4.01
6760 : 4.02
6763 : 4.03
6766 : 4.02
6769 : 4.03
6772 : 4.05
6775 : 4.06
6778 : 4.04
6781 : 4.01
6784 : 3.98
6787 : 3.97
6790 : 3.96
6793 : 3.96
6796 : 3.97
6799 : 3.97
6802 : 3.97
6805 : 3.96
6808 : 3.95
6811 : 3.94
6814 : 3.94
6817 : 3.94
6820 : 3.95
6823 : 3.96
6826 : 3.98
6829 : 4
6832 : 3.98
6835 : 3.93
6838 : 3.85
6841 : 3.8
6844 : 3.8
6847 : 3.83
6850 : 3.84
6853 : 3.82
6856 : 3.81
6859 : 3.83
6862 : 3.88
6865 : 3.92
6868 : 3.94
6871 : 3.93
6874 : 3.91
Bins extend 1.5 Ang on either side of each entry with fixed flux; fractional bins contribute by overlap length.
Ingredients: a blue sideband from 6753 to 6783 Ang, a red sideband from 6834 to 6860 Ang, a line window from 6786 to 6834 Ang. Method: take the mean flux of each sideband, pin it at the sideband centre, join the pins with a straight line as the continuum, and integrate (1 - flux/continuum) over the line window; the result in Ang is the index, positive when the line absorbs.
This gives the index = -0.5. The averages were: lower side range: 4.03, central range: 3.96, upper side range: 3.83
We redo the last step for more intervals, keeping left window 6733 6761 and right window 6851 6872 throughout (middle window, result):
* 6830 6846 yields 0.1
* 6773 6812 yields -0.3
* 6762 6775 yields -0.2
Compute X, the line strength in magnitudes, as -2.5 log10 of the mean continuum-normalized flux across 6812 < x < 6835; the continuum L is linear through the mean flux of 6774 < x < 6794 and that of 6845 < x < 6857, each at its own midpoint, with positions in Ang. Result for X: -0.02 mag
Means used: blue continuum 4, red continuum 3.82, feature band 3.96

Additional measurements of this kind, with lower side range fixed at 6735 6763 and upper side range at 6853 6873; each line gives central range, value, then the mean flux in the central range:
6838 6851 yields 0.02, 3.82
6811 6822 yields 0.00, 3.94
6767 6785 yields -0.01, 4.03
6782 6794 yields 0.00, 3.97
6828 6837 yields -0.01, 3.96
